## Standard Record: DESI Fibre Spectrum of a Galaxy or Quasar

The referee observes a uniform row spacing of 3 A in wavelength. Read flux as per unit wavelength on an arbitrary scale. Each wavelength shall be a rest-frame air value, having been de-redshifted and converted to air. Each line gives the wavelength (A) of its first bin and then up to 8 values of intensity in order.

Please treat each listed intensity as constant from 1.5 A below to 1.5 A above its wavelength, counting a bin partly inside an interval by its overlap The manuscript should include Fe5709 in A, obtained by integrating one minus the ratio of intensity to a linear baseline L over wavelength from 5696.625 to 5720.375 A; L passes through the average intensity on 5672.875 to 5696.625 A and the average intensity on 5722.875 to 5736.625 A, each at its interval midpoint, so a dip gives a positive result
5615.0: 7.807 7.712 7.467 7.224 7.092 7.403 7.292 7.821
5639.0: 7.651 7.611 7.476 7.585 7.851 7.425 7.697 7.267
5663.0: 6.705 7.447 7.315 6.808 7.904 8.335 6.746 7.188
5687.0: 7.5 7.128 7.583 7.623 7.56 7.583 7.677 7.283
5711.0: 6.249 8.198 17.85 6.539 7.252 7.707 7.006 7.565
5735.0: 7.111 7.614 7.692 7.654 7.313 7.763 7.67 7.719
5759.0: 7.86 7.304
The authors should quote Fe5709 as -4.1 A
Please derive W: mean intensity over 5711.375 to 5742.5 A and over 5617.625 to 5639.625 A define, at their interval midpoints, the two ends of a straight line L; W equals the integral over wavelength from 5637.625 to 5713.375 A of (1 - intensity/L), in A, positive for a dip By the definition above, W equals 4.4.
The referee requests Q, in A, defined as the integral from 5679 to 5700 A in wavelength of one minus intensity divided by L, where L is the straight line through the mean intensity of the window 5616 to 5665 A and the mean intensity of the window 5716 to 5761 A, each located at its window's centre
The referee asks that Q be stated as 1.1 A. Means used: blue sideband 7.46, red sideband 8.04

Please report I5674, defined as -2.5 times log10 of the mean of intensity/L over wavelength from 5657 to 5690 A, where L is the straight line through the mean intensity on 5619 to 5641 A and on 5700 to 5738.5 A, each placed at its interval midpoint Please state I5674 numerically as 0.06 mag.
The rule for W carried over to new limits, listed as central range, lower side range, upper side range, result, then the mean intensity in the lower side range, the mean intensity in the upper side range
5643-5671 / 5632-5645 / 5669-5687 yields 0.3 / 7.59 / 7.4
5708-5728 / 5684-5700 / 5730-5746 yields -3.5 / 7.45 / 7.5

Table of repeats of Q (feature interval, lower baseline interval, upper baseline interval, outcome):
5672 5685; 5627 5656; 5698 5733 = 0.7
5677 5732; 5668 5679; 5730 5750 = -2.9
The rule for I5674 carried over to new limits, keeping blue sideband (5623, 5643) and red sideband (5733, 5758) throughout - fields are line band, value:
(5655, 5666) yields 0.03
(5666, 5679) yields -0.01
